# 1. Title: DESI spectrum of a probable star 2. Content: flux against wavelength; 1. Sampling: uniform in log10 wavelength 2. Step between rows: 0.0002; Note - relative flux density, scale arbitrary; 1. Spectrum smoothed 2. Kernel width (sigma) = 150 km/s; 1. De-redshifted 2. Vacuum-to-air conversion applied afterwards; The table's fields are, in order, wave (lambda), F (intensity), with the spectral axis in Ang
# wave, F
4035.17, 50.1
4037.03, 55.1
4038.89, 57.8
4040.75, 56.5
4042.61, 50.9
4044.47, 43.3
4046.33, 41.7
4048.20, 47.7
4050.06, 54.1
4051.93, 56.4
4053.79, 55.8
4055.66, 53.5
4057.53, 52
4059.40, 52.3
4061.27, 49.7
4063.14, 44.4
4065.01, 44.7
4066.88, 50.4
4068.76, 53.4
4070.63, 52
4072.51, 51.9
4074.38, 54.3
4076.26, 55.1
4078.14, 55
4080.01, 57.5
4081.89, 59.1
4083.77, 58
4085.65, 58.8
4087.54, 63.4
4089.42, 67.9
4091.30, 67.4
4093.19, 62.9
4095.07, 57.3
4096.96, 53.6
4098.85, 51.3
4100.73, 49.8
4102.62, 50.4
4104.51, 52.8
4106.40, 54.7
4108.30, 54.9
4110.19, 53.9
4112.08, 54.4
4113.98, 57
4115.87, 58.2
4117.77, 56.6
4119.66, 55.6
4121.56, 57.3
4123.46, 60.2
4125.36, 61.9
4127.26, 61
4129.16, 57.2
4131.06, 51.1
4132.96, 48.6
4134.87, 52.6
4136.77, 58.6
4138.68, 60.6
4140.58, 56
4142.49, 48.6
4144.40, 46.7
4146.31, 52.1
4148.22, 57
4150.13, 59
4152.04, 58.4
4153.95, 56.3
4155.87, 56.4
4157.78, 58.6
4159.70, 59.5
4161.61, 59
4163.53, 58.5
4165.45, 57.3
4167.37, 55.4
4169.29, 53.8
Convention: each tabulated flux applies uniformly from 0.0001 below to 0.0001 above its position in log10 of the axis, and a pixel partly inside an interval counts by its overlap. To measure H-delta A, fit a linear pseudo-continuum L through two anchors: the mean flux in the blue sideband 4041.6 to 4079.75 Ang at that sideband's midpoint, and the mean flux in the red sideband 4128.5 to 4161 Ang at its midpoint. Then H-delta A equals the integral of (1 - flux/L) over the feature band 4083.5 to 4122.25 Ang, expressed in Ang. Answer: -2.8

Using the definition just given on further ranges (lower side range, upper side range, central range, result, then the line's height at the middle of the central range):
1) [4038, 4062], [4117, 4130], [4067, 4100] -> -1.5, 54.8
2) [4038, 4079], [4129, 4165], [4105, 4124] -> -0.7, 54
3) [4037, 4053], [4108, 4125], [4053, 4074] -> 0.7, 52.7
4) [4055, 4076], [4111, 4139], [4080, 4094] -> -2.4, 53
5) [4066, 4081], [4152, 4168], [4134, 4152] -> 0.7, 56.9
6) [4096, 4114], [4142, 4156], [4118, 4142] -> -1.2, 53.8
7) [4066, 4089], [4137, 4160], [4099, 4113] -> 0.8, 55.9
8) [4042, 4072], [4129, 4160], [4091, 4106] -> -0.8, 52.4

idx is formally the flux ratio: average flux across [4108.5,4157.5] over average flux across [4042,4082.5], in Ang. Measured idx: 1.08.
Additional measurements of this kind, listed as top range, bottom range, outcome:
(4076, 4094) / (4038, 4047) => 1.21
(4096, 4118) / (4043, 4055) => 1.08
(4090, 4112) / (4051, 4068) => 1.09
